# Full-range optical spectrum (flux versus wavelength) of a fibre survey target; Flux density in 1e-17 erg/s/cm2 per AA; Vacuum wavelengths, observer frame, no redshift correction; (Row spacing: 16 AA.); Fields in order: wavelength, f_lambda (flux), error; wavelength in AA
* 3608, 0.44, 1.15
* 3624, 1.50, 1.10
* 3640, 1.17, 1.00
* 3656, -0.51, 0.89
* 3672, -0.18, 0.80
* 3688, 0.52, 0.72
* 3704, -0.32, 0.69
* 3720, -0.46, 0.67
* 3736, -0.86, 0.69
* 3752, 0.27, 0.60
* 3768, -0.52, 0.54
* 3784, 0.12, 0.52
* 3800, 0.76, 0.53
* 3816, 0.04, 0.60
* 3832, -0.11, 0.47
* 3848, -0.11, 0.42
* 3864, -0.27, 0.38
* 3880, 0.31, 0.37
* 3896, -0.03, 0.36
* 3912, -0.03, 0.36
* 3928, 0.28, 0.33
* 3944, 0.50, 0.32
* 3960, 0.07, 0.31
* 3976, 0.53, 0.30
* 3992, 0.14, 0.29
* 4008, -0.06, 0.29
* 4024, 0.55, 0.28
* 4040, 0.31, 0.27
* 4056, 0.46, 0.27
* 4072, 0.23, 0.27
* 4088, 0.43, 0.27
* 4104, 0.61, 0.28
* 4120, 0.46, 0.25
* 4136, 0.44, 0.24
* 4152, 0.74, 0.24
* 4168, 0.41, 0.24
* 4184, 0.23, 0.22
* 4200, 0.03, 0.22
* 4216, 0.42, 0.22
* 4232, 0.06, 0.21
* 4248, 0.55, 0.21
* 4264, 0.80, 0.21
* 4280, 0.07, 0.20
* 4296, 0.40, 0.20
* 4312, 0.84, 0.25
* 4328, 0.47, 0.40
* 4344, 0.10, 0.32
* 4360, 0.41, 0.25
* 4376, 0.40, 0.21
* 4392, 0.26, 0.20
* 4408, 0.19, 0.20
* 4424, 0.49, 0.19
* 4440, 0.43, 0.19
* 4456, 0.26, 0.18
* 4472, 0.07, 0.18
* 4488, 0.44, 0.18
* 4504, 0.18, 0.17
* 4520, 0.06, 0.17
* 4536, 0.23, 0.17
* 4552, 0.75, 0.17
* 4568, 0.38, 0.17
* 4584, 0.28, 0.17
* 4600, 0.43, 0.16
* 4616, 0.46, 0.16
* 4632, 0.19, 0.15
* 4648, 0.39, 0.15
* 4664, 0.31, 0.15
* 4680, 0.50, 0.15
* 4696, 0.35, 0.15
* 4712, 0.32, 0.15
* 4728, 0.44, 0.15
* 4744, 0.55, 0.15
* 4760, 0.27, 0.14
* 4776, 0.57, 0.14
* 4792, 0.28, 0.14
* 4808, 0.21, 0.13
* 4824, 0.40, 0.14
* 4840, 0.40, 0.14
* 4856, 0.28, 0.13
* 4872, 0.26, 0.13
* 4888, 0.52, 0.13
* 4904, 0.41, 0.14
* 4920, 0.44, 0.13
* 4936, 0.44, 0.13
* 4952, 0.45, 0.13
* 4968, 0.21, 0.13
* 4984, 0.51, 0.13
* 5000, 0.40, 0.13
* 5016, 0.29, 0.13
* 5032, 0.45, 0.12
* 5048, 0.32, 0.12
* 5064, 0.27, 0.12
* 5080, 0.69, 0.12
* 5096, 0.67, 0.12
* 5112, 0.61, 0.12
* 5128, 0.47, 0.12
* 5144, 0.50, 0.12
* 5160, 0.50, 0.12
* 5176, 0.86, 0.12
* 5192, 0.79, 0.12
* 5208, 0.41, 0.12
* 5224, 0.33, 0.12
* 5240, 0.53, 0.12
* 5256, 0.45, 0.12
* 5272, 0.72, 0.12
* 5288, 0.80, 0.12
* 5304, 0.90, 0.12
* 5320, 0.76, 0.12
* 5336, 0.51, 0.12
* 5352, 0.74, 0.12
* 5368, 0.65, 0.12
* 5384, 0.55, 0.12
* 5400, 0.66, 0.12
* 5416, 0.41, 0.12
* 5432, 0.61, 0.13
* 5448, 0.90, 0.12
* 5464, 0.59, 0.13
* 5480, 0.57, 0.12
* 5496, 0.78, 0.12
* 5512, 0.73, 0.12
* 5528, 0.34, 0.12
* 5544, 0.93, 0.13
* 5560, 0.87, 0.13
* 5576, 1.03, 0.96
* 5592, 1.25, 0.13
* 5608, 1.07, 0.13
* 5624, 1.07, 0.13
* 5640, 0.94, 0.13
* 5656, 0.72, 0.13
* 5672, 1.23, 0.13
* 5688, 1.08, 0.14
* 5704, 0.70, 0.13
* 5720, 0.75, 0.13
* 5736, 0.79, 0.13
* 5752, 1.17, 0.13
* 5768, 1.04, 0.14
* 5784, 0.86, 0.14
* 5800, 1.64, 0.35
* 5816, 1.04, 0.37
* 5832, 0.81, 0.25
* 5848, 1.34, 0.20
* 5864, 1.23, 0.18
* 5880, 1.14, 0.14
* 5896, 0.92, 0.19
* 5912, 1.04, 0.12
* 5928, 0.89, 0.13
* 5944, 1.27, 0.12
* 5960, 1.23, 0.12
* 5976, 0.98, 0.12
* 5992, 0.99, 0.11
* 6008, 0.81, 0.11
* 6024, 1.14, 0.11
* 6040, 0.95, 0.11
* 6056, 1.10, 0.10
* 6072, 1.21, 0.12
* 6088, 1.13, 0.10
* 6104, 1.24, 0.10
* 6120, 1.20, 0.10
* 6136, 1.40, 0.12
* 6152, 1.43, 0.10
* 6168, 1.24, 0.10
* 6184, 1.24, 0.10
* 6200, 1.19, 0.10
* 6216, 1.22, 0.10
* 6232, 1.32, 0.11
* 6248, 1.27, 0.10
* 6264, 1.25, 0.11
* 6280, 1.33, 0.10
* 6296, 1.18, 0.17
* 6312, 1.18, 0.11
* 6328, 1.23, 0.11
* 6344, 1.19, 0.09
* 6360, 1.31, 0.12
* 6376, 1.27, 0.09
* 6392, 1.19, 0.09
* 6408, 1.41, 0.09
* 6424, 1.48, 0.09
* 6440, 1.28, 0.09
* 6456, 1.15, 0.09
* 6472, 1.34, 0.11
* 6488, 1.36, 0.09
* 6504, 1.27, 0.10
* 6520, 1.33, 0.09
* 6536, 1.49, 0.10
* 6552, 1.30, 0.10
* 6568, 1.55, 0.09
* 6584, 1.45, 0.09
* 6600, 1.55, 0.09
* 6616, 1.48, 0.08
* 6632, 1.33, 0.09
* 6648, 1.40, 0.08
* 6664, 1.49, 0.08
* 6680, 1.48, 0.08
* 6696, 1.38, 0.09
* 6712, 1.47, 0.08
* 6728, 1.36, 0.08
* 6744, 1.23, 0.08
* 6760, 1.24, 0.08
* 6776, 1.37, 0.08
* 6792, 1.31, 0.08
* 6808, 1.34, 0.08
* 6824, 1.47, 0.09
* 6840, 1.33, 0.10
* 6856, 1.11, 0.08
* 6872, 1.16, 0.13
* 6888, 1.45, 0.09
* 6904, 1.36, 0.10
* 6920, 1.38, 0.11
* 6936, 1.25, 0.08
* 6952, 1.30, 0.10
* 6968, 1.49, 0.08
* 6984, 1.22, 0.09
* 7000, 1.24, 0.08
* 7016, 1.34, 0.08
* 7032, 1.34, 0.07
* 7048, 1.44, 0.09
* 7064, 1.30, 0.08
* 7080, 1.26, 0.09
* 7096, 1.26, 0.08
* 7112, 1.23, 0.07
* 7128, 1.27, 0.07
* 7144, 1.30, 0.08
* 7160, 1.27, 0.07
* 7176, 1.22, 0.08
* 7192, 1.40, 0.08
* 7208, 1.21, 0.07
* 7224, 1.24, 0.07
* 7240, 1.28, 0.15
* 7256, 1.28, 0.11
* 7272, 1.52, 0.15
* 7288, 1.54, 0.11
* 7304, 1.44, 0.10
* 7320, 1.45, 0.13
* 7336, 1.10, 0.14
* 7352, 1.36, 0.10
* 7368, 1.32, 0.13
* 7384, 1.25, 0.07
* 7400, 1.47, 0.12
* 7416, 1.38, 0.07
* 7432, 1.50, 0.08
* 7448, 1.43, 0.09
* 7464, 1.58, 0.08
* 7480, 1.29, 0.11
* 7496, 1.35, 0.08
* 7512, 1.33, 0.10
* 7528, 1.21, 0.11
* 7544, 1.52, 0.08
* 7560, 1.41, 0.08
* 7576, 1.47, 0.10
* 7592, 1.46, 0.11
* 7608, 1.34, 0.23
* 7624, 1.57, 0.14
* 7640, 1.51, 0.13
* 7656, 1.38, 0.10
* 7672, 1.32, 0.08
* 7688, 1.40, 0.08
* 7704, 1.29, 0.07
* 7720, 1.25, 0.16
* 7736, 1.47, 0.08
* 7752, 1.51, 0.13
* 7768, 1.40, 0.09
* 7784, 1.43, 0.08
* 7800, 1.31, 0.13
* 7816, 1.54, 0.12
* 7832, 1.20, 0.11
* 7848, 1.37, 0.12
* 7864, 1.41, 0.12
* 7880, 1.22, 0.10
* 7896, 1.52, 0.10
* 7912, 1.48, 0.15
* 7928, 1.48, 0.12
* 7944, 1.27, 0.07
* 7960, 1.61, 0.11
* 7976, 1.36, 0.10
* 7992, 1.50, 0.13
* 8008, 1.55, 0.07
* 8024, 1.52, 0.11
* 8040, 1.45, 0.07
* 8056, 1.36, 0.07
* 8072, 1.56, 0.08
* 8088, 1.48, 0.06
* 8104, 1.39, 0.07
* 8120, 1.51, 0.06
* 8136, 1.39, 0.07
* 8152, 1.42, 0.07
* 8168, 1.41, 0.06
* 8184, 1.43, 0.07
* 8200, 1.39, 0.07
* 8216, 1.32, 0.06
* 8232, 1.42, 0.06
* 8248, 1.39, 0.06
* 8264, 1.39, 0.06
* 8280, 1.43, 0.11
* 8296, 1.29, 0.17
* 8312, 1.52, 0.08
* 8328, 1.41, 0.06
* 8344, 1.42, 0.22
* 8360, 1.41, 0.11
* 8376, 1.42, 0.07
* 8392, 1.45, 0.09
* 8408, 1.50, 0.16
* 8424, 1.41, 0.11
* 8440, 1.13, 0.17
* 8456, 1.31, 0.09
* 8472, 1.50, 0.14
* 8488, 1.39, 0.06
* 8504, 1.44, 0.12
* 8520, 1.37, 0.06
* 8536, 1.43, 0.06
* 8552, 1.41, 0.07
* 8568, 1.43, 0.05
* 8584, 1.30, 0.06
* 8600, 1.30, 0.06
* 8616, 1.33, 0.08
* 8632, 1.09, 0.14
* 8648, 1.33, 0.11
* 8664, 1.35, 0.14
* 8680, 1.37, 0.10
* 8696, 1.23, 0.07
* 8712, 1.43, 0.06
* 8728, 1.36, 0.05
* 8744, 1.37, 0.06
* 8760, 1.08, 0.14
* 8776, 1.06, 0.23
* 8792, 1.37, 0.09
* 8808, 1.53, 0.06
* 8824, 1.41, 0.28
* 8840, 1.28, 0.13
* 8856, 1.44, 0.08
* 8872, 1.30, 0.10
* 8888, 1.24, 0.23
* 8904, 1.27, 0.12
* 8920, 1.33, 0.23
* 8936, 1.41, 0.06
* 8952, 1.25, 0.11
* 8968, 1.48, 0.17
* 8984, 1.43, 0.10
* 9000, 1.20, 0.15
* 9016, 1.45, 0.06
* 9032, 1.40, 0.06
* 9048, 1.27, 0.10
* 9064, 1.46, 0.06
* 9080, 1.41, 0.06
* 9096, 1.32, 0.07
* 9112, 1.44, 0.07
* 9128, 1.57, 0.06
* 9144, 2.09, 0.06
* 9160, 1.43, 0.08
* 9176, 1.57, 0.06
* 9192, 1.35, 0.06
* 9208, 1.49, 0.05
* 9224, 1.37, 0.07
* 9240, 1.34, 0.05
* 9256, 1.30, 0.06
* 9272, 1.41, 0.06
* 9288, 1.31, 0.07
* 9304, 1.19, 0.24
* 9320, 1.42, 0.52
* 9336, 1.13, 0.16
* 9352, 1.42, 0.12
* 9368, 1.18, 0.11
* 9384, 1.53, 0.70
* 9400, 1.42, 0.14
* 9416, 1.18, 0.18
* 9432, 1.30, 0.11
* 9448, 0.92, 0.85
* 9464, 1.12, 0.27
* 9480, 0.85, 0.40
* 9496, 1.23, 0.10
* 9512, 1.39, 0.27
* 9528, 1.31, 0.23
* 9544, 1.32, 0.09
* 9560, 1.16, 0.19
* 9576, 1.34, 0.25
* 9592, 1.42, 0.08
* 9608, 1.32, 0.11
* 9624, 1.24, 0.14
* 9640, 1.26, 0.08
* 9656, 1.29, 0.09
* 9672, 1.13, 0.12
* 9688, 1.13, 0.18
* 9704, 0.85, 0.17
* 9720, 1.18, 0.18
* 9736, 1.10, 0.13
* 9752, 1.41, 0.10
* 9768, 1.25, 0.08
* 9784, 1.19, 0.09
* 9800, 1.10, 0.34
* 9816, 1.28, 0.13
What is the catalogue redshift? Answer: 0.39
